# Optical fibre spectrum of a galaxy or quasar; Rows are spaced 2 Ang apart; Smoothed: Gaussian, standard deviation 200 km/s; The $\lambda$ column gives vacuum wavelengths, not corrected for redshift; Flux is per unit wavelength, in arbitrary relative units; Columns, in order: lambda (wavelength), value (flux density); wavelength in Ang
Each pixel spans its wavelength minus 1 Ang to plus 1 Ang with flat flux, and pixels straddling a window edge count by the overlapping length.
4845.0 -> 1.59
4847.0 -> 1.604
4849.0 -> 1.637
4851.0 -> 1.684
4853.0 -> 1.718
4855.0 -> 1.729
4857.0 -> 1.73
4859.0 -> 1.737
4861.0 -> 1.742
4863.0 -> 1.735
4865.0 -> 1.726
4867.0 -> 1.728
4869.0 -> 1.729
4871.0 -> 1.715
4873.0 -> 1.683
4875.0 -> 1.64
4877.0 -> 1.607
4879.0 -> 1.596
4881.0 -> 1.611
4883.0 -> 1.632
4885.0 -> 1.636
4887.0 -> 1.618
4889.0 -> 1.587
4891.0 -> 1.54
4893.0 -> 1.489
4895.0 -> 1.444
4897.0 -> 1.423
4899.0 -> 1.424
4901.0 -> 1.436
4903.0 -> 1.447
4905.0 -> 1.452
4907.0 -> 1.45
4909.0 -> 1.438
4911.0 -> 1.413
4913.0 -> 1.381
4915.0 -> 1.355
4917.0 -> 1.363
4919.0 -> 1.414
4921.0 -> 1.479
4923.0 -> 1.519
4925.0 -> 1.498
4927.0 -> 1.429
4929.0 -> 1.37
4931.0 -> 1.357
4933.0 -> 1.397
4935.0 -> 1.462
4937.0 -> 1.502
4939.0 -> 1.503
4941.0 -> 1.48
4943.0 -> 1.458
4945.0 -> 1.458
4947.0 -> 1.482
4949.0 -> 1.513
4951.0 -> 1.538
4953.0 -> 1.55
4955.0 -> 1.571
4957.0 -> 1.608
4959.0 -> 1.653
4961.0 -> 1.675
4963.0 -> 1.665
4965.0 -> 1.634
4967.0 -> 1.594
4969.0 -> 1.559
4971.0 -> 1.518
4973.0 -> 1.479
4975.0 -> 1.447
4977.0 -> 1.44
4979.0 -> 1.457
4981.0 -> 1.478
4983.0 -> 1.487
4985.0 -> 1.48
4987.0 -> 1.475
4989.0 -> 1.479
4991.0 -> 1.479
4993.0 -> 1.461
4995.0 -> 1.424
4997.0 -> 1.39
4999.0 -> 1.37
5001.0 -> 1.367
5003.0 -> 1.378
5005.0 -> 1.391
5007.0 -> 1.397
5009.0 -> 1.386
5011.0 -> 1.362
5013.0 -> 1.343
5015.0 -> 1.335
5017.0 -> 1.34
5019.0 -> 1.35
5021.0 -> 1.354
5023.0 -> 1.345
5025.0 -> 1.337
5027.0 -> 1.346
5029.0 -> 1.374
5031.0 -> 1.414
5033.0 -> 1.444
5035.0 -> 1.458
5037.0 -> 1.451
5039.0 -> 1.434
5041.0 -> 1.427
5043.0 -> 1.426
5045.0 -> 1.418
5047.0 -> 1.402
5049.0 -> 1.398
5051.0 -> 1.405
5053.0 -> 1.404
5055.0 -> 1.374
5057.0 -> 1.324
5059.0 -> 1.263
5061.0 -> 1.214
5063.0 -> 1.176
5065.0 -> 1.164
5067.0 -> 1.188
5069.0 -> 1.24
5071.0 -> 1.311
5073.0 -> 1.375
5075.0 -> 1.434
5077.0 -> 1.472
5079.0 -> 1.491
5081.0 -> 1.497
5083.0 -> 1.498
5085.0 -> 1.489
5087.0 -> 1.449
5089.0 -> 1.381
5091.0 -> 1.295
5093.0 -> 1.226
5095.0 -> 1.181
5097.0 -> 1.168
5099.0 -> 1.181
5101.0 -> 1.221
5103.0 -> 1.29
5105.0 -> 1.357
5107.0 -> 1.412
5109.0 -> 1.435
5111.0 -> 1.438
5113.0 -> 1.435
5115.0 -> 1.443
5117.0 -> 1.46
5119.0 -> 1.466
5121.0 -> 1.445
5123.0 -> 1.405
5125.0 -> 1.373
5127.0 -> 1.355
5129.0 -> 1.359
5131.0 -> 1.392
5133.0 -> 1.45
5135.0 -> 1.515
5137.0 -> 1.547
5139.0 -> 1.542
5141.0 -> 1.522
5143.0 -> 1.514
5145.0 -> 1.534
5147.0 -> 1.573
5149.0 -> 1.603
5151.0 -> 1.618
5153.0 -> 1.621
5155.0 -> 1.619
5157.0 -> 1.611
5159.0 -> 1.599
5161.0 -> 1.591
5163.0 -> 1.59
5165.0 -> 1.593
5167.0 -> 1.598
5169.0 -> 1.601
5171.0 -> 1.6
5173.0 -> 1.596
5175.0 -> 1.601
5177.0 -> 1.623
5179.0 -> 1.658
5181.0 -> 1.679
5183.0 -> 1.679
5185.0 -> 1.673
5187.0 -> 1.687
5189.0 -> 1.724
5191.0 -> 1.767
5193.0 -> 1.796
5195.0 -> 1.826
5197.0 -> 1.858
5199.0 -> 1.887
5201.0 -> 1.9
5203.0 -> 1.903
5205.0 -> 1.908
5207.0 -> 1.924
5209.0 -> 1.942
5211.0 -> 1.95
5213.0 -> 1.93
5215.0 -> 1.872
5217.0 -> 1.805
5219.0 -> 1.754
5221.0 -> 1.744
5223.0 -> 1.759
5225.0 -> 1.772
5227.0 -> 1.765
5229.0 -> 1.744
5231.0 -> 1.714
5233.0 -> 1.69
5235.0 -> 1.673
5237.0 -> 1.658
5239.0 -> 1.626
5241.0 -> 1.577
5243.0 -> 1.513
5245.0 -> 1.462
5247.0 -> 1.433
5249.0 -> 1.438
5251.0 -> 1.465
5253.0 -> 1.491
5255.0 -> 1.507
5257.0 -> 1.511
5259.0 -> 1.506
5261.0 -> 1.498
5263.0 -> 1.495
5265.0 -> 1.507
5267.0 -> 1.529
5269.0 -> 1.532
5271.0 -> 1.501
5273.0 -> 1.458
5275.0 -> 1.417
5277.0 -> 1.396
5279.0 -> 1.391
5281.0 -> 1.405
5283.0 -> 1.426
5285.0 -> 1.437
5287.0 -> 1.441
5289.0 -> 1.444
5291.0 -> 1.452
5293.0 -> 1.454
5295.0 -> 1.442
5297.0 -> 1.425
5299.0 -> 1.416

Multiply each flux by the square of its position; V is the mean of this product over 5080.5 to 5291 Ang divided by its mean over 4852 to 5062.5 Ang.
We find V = 1.2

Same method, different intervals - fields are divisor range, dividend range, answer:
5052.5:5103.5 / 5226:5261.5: 1.27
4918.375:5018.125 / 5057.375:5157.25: 1.01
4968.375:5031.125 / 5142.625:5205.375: 1.27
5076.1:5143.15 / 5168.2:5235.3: 1.31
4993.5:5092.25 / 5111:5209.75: 1.23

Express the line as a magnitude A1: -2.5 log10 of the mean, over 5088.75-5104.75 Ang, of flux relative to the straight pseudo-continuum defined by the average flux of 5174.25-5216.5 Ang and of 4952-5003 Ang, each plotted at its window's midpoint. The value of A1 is 0.32 mag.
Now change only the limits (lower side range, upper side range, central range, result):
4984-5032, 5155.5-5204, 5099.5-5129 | 0.14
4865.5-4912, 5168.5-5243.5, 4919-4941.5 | 0.09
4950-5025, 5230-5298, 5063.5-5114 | 0.10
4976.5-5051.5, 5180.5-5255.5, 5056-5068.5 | 0.21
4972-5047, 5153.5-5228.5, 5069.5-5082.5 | 0.08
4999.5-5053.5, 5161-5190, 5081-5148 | 0.09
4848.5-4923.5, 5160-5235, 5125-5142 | 0.18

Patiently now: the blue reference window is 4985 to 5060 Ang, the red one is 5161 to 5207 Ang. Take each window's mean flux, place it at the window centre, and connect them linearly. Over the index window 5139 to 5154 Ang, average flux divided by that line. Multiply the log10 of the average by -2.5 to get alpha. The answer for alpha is 0.051 mag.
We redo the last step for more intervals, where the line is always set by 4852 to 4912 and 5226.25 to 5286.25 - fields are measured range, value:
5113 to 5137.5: 0.09 mag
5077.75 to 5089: 0.06 mag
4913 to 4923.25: 0.13 mag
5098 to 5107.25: 0.21 mag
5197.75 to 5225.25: -0.21 mag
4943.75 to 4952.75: 0.06 mag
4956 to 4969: -0.04 mag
